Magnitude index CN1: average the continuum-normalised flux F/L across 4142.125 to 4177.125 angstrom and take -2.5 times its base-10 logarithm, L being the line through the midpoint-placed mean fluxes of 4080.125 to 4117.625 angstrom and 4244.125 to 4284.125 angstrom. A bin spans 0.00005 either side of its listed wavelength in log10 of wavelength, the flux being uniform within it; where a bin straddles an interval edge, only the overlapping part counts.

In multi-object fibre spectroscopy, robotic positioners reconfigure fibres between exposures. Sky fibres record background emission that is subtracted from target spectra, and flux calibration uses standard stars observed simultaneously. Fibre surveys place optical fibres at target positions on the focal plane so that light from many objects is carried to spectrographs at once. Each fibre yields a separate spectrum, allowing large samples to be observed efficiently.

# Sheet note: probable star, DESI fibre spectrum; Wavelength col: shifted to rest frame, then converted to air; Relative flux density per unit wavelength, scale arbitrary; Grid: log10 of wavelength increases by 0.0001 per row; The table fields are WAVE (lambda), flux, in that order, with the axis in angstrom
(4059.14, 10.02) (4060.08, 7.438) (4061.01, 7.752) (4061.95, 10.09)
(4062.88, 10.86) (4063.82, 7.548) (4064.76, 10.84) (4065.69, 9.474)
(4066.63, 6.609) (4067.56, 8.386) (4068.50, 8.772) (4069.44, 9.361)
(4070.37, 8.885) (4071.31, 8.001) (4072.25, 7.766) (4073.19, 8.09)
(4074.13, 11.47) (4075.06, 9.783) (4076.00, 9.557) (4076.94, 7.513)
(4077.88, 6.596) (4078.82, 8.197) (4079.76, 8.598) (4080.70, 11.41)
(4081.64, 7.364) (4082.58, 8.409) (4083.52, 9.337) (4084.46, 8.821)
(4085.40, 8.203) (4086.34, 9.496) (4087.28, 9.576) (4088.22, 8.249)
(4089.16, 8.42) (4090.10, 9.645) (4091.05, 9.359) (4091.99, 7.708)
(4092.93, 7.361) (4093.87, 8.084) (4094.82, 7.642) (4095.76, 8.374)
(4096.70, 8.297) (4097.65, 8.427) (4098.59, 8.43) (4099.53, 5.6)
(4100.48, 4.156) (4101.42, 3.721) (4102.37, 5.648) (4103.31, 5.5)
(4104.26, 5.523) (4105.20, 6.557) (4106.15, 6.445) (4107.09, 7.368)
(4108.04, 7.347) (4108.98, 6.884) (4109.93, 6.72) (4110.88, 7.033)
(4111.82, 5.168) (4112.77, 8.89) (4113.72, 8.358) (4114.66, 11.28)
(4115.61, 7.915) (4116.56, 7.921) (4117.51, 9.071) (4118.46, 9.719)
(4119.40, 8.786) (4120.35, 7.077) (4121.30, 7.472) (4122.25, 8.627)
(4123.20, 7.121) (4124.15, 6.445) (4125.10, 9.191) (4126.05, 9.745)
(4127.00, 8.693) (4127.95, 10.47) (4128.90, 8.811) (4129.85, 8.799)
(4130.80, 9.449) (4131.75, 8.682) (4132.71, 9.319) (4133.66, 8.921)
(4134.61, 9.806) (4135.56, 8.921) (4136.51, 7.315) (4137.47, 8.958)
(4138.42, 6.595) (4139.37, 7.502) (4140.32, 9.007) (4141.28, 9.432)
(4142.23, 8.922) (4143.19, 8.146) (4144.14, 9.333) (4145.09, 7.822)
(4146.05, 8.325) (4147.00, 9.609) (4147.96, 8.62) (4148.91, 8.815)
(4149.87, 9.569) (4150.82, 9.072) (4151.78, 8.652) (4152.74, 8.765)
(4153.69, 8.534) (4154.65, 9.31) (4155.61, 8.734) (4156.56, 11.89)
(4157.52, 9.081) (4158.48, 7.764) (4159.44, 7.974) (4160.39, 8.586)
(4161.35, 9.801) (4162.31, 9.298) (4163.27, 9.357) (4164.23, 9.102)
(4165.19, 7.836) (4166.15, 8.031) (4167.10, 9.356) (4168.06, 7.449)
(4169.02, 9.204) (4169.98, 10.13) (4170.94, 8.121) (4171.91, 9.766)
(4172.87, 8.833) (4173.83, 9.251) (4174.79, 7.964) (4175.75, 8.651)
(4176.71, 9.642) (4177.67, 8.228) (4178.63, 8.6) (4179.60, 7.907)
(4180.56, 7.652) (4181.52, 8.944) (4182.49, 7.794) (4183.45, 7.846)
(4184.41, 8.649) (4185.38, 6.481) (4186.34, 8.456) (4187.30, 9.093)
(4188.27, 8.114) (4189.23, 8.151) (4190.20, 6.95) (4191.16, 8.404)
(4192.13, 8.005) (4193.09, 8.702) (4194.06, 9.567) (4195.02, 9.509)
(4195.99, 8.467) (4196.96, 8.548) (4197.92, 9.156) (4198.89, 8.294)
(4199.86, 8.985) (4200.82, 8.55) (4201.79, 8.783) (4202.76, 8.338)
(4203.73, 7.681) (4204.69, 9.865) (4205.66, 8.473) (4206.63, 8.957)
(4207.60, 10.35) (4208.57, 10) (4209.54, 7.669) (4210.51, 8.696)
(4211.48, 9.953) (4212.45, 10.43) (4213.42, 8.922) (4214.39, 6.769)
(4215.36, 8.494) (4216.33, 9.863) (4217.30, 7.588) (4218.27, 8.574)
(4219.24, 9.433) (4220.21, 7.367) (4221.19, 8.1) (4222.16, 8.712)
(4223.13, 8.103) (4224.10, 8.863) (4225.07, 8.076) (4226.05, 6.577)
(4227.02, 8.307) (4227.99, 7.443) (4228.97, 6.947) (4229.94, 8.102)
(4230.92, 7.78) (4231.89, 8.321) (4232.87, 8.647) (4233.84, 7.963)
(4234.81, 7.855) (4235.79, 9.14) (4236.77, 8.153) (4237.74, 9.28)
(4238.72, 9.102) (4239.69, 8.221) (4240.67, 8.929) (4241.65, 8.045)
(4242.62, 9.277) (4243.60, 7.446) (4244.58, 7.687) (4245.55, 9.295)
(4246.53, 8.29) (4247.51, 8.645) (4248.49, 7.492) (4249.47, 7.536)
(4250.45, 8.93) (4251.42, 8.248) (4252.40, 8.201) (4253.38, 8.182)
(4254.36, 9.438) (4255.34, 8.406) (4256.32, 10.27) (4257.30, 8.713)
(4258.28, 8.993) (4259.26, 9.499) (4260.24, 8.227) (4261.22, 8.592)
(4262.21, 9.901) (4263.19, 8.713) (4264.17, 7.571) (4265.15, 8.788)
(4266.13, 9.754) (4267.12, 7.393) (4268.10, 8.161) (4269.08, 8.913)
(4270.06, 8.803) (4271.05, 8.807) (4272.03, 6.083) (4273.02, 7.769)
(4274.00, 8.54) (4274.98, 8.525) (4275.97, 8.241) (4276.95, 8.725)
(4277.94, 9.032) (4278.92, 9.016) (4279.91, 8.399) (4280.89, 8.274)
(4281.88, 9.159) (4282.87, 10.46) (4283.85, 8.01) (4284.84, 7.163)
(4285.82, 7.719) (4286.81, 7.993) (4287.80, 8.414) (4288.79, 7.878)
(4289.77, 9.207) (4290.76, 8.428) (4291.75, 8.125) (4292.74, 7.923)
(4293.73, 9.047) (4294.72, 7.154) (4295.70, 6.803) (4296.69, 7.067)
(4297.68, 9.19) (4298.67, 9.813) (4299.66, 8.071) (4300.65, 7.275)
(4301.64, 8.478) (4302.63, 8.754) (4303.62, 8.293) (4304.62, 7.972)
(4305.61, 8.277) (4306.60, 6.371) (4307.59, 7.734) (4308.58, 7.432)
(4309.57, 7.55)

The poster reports -0.11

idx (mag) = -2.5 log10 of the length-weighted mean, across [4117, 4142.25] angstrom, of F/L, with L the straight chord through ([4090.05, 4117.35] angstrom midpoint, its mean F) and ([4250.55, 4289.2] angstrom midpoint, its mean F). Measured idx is -0.155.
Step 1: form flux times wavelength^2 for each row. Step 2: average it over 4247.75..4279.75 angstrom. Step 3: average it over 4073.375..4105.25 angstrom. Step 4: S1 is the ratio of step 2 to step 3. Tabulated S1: 1.16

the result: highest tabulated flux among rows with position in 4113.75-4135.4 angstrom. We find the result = 11.28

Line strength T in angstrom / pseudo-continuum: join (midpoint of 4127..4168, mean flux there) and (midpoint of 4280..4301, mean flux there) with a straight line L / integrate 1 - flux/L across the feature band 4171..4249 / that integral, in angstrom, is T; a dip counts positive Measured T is 1.1 angstrom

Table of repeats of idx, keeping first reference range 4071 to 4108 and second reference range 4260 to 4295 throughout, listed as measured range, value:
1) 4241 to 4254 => 0.01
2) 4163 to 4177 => -0.09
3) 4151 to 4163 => -0.12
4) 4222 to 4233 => 0.05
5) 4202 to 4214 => -0.11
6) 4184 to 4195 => -0.01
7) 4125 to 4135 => -0.16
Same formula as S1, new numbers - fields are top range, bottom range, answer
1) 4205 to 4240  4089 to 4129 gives 1.17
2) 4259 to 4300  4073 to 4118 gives 1.16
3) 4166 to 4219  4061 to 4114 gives 1.13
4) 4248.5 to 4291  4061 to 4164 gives 1.09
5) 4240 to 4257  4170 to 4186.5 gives 1.04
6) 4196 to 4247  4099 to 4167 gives 1.08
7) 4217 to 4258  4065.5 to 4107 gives 1.12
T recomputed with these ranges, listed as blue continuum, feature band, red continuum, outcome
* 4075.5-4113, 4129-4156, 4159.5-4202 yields -1.9 angstrom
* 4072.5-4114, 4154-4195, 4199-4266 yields -2.1 angstrom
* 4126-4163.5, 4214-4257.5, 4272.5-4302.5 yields 1.1 angstrom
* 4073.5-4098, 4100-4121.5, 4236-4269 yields 3.8 angstrom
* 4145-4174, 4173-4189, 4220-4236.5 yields 0.6 angstrom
